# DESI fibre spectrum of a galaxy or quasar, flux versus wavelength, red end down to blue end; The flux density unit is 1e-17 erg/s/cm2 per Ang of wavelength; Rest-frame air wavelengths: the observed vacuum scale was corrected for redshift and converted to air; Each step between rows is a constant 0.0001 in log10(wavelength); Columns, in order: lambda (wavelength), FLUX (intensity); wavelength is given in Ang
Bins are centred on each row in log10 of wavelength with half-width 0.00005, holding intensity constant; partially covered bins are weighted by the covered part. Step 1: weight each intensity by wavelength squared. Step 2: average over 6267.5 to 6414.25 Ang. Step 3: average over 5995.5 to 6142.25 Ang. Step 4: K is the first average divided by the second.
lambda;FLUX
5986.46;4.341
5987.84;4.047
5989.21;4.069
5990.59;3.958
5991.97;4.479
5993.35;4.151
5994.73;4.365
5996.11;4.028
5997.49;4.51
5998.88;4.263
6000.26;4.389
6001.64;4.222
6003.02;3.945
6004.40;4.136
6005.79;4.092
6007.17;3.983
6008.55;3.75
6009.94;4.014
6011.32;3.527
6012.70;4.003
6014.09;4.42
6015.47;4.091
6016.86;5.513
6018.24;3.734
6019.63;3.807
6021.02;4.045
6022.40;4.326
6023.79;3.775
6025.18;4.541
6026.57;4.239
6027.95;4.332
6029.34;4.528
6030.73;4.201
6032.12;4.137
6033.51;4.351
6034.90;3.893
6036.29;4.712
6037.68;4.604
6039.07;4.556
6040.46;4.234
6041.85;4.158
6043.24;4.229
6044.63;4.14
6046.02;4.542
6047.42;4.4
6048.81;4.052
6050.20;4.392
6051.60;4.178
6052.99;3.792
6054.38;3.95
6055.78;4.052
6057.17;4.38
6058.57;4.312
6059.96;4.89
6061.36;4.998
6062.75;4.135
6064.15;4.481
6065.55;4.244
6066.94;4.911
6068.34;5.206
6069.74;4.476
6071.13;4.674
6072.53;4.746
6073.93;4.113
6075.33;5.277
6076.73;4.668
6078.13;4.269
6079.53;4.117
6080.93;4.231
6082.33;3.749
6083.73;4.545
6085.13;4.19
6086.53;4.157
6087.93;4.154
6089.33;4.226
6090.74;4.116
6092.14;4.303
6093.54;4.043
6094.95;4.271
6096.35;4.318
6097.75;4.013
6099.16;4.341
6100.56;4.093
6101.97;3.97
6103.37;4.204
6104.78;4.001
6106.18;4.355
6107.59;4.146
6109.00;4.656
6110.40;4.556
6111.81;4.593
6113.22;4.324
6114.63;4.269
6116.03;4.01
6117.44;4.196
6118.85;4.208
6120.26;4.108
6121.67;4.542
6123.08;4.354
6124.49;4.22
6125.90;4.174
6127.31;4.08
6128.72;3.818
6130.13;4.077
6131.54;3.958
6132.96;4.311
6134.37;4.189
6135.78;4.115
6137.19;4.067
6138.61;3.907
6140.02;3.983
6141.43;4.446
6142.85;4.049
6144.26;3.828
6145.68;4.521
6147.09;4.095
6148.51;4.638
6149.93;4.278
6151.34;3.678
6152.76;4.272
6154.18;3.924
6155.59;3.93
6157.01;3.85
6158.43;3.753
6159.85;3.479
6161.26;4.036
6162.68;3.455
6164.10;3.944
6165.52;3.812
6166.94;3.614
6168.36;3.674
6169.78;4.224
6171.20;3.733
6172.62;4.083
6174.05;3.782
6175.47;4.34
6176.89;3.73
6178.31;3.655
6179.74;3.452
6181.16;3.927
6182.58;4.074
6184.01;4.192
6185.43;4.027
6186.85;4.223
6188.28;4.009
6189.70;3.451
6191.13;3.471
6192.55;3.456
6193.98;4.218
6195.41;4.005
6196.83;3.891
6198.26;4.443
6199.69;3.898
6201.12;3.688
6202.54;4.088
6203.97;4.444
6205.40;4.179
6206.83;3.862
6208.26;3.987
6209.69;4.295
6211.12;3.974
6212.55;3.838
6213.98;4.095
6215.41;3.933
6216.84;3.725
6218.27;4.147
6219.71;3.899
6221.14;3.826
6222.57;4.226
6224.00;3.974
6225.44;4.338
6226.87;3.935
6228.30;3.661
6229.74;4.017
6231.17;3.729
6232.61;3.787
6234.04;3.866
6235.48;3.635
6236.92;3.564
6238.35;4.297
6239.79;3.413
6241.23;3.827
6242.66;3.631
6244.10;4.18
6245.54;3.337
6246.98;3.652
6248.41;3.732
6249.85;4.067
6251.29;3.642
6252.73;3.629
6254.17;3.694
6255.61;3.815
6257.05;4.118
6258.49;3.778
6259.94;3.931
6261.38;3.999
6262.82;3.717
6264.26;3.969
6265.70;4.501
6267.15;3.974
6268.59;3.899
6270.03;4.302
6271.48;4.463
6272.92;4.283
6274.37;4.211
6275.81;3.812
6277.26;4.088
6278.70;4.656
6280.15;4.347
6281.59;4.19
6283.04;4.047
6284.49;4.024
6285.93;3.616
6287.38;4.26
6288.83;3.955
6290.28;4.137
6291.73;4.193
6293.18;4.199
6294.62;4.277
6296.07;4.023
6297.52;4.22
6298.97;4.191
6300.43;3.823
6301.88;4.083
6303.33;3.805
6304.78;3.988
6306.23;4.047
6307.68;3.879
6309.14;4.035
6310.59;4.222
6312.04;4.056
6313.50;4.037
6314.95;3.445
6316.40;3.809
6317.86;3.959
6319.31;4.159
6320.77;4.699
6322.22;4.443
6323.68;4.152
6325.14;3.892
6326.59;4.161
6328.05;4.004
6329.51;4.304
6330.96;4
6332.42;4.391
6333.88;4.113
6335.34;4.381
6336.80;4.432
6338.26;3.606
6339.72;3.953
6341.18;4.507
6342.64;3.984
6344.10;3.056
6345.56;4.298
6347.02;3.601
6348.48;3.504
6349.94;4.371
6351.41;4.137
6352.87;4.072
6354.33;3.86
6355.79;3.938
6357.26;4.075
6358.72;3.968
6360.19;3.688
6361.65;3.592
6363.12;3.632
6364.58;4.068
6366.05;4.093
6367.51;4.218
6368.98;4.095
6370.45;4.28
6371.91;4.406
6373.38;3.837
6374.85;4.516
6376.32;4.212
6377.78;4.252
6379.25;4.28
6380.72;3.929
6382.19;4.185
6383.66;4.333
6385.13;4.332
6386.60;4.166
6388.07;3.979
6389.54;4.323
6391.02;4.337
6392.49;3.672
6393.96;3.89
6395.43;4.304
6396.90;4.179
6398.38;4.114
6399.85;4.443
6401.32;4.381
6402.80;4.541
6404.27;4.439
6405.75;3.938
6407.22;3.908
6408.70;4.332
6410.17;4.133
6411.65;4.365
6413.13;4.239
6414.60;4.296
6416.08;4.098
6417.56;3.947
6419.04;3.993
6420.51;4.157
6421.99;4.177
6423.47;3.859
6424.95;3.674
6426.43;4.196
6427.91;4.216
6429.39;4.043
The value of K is 1.05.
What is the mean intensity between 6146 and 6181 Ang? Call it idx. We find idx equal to 3.9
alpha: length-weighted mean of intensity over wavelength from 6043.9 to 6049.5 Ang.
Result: 4.28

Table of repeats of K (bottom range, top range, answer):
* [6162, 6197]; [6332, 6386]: 1.11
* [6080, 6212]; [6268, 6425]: 1.08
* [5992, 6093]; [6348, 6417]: 1.07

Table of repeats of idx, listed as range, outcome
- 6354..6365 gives 3.85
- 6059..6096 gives 4.43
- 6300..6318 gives 3.94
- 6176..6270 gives 3.91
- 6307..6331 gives 4.08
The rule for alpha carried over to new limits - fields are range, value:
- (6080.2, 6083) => 3.99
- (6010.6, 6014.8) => 3.99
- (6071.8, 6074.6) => 4.43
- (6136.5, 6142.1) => 4.1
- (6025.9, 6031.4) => 4.33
